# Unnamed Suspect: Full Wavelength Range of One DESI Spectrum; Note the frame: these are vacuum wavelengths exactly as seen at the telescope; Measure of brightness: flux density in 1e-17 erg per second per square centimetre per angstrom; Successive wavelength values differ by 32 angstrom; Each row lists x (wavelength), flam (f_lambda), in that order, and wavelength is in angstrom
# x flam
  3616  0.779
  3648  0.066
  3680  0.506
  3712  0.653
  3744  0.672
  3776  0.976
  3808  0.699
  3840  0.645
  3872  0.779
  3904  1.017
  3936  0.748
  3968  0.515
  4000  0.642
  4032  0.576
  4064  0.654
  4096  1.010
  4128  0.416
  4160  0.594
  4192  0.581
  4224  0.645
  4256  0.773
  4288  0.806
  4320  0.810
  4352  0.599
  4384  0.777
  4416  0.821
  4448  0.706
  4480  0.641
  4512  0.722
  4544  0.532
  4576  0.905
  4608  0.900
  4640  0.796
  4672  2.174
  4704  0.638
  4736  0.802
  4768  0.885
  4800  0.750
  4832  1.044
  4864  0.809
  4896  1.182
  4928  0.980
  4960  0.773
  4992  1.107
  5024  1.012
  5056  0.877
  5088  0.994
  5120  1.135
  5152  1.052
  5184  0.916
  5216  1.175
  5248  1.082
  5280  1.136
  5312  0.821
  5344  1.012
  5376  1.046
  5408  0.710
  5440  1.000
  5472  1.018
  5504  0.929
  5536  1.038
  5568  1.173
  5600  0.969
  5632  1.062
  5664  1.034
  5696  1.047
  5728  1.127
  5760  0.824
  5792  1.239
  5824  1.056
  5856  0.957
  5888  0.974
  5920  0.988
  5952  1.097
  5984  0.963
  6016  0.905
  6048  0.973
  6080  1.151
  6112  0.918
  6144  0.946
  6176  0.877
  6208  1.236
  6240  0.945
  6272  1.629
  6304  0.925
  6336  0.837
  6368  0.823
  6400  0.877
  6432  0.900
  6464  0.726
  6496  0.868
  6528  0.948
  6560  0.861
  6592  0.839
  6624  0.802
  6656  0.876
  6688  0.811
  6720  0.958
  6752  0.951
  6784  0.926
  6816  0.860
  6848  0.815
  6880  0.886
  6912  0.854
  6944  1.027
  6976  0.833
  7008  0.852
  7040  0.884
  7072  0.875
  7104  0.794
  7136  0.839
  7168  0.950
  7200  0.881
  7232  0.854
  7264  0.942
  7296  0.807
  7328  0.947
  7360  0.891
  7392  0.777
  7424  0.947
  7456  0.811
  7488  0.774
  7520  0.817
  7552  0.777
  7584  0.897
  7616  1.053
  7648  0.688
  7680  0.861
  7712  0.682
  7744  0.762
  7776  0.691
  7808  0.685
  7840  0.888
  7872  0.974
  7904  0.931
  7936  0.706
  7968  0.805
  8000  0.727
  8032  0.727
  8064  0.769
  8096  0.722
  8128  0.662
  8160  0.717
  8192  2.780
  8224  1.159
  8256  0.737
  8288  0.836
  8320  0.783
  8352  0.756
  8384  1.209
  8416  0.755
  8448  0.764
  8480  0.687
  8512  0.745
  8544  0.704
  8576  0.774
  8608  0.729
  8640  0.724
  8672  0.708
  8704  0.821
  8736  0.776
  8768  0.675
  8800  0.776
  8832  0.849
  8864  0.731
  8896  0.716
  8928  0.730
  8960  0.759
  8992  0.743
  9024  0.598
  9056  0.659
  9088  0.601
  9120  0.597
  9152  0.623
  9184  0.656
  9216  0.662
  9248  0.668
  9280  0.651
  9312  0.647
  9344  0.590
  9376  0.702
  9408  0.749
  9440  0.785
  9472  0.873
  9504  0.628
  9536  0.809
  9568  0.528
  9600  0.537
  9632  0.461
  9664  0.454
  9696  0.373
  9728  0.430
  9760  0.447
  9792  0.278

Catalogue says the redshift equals 0.250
